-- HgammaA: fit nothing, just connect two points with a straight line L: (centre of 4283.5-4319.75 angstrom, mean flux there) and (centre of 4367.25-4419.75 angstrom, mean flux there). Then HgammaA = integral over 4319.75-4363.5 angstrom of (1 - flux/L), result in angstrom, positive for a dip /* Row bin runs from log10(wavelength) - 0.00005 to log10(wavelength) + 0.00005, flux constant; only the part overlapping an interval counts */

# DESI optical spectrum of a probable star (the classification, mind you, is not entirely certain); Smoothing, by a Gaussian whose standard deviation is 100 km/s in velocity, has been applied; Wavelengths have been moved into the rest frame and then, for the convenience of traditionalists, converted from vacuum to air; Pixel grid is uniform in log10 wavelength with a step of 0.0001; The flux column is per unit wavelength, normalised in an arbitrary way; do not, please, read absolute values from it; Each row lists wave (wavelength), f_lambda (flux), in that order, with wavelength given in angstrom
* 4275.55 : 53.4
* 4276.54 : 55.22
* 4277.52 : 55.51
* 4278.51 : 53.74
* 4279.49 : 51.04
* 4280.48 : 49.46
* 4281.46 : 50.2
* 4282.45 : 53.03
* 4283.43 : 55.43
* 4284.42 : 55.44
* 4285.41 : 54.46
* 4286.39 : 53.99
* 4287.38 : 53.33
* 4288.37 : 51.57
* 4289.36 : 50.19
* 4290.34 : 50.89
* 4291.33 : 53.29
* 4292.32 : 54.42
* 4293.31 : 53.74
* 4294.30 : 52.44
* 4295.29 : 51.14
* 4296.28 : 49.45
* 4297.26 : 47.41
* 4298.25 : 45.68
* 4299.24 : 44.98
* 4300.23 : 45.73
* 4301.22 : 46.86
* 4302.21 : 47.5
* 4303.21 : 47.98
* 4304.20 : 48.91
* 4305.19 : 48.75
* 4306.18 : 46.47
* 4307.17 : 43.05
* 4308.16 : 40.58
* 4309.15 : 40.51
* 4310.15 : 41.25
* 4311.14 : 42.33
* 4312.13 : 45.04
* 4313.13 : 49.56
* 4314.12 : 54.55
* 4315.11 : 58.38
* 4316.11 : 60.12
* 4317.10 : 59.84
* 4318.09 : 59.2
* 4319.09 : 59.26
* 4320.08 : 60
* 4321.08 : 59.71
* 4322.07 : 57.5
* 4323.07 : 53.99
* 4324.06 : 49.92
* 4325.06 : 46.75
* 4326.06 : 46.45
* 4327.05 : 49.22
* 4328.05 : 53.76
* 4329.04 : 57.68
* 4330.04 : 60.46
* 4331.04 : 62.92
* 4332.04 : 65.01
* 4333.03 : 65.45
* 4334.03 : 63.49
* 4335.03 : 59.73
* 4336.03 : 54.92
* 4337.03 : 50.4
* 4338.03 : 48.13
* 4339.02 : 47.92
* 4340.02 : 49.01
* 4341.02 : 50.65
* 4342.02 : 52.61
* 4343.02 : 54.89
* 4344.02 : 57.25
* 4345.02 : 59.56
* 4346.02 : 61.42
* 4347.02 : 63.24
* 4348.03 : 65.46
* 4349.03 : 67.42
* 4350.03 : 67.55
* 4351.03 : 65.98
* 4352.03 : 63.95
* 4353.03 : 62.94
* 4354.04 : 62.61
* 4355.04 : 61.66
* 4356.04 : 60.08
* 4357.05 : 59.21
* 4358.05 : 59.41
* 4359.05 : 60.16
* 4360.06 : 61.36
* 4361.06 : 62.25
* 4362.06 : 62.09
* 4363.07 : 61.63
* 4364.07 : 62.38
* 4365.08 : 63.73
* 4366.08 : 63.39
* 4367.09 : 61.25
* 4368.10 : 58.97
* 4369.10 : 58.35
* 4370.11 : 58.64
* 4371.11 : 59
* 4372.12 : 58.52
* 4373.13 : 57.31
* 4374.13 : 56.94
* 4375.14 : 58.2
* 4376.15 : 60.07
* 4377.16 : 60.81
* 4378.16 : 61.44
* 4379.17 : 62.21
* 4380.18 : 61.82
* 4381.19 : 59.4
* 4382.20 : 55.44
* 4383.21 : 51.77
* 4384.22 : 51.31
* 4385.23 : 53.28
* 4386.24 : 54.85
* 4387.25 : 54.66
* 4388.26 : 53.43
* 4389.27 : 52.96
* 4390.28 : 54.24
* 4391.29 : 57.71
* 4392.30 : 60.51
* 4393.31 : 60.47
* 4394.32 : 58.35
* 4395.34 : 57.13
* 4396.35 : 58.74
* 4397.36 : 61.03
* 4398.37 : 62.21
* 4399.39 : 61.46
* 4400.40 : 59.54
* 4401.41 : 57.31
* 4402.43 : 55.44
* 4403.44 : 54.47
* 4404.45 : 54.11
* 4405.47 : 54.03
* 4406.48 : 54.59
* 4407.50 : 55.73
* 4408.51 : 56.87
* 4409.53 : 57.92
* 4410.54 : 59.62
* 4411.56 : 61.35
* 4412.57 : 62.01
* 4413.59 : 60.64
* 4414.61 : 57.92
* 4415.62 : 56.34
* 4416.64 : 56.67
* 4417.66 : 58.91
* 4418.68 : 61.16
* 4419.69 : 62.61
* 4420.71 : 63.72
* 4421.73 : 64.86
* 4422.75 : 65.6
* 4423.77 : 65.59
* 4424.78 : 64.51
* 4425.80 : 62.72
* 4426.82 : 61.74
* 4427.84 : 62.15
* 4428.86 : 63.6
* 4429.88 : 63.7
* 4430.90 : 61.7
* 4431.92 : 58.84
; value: -3.8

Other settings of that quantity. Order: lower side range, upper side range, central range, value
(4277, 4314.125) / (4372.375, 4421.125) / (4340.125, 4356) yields -2.1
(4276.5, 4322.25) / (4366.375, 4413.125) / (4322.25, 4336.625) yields -0.8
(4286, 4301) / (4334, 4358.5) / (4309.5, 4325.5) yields 0.2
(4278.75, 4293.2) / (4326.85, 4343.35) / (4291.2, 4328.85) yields 2.6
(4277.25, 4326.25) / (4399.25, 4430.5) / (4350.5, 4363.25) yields -1.5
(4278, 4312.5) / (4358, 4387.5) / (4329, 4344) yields -0.5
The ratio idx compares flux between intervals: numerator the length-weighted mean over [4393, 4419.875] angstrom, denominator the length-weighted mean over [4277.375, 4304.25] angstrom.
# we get 1.1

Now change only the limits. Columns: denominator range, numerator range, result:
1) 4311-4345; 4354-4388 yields 1.07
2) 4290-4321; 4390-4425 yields 1.18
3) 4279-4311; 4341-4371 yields 1.24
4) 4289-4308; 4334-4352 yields 1.19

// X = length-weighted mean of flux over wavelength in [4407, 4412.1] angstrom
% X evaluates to 58.4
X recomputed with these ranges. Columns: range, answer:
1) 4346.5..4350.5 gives 65.8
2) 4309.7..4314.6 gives 46.6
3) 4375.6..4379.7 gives 61.1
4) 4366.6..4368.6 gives 60.1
